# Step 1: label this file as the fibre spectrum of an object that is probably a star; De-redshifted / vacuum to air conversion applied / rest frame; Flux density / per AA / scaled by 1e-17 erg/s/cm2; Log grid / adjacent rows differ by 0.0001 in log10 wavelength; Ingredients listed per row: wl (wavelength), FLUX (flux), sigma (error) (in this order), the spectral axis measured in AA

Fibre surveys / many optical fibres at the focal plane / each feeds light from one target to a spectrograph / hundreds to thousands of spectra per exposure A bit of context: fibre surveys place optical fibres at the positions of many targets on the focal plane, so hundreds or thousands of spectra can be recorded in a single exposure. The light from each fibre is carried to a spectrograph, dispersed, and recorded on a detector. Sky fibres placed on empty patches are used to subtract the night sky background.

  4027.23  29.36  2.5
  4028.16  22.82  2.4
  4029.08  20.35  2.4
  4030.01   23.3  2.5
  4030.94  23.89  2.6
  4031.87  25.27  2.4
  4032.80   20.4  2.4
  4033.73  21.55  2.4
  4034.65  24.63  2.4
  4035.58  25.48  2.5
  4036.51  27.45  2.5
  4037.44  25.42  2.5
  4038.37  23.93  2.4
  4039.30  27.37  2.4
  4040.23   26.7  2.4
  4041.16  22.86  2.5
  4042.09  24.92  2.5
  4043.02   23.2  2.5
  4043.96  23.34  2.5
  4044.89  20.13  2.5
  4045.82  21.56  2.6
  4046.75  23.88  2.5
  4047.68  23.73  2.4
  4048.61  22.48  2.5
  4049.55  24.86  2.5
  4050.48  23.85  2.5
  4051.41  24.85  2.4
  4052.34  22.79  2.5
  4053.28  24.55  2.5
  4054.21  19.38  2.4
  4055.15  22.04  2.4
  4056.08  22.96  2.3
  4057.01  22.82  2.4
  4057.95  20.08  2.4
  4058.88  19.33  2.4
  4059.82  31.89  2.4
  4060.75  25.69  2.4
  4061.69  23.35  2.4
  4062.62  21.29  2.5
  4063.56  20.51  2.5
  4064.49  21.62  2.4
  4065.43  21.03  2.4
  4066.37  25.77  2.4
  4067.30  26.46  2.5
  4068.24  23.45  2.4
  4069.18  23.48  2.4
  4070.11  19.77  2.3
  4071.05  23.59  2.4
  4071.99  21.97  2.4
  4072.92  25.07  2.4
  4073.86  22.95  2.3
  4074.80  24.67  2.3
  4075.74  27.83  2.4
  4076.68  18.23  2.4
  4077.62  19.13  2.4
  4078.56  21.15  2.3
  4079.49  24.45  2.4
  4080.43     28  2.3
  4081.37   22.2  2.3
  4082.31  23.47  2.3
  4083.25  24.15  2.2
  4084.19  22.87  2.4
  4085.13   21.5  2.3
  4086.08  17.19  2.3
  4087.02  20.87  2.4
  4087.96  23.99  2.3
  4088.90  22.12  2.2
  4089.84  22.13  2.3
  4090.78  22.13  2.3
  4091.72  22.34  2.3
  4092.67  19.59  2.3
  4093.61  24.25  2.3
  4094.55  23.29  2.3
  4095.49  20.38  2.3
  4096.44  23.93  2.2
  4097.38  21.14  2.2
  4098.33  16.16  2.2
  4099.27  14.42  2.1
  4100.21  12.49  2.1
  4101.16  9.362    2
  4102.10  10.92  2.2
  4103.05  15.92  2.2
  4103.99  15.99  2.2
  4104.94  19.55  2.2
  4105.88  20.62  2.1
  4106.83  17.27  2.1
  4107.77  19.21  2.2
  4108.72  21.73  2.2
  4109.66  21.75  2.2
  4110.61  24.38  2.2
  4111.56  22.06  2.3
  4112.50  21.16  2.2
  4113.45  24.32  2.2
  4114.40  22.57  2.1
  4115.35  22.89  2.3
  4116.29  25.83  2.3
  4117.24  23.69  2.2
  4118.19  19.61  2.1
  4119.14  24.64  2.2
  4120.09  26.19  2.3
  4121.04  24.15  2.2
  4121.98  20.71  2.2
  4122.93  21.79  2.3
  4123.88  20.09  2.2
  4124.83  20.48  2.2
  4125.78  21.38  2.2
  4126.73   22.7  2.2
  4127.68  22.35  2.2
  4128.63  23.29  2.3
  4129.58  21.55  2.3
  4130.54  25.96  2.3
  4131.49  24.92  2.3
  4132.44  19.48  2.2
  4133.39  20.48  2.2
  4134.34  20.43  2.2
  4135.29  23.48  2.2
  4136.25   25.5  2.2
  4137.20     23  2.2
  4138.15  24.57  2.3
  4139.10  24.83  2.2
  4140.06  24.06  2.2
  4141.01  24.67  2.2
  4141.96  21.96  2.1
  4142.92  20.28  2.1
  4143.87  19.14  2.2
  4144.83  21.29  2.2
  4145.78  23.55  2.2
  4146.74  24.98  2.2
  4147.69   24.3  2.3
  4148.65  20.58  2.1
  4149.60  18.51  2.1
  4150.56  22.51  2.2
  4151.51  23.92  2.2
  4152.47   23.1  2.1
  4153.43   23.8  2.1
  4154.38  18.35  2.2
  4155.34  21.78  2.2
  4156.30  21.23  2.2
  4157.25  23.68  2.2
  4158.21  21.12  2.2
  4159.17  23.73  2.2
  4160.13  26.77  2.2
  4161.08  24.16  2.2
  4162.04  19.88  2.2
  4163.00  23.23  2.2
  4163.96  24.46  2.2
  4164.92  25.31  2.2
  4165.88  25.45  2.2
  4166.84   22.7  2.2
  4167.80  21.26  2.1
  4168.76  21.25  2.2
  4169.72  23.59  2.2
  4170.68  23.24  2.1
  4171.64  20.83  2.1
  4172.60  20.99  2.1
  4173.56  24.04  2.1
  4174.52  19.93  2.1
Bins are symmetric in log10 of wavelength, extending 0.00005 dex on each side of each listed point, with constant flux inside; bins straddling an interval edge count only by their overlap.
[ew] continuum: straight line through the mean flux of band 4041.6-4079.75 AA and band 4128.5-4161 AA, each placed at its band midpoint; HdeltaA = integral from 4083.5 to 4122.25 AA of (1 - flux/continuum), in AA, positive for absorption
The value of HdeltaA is 3.7 AA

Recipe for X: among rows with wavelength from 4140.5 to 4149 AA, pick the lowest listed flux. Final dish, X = 19.14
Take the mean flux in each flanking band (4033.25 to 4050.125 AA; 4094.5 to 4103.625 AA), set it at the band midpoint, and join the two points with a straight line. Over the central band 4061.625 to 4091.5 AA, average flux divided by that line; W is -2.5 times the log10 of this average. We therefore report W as -0.17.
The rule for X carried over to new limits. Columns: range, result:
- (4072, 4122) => 9.362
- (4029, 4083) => 18.23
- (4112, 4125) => 19.61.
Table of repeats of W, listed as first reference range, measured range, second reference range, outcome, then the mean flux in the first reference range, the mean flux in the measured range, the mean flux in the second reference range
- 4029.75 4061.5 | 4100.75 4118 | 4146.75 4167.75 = 0.16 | 23.7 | 20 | 22.8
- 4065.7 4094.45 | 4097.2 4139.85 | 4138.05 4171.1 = 0.09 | 22.8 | 21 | 22.8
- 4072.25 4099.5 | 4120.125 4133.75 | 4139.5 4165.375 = 0.01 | 22.1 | 22.2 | 22.6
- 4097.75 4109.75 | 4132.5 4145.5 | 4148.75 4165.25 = -0.10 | 16.4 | 22.5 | 22.6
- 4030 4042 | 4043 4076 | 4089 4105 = -0.05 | 24.5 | 23.2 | 18.5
